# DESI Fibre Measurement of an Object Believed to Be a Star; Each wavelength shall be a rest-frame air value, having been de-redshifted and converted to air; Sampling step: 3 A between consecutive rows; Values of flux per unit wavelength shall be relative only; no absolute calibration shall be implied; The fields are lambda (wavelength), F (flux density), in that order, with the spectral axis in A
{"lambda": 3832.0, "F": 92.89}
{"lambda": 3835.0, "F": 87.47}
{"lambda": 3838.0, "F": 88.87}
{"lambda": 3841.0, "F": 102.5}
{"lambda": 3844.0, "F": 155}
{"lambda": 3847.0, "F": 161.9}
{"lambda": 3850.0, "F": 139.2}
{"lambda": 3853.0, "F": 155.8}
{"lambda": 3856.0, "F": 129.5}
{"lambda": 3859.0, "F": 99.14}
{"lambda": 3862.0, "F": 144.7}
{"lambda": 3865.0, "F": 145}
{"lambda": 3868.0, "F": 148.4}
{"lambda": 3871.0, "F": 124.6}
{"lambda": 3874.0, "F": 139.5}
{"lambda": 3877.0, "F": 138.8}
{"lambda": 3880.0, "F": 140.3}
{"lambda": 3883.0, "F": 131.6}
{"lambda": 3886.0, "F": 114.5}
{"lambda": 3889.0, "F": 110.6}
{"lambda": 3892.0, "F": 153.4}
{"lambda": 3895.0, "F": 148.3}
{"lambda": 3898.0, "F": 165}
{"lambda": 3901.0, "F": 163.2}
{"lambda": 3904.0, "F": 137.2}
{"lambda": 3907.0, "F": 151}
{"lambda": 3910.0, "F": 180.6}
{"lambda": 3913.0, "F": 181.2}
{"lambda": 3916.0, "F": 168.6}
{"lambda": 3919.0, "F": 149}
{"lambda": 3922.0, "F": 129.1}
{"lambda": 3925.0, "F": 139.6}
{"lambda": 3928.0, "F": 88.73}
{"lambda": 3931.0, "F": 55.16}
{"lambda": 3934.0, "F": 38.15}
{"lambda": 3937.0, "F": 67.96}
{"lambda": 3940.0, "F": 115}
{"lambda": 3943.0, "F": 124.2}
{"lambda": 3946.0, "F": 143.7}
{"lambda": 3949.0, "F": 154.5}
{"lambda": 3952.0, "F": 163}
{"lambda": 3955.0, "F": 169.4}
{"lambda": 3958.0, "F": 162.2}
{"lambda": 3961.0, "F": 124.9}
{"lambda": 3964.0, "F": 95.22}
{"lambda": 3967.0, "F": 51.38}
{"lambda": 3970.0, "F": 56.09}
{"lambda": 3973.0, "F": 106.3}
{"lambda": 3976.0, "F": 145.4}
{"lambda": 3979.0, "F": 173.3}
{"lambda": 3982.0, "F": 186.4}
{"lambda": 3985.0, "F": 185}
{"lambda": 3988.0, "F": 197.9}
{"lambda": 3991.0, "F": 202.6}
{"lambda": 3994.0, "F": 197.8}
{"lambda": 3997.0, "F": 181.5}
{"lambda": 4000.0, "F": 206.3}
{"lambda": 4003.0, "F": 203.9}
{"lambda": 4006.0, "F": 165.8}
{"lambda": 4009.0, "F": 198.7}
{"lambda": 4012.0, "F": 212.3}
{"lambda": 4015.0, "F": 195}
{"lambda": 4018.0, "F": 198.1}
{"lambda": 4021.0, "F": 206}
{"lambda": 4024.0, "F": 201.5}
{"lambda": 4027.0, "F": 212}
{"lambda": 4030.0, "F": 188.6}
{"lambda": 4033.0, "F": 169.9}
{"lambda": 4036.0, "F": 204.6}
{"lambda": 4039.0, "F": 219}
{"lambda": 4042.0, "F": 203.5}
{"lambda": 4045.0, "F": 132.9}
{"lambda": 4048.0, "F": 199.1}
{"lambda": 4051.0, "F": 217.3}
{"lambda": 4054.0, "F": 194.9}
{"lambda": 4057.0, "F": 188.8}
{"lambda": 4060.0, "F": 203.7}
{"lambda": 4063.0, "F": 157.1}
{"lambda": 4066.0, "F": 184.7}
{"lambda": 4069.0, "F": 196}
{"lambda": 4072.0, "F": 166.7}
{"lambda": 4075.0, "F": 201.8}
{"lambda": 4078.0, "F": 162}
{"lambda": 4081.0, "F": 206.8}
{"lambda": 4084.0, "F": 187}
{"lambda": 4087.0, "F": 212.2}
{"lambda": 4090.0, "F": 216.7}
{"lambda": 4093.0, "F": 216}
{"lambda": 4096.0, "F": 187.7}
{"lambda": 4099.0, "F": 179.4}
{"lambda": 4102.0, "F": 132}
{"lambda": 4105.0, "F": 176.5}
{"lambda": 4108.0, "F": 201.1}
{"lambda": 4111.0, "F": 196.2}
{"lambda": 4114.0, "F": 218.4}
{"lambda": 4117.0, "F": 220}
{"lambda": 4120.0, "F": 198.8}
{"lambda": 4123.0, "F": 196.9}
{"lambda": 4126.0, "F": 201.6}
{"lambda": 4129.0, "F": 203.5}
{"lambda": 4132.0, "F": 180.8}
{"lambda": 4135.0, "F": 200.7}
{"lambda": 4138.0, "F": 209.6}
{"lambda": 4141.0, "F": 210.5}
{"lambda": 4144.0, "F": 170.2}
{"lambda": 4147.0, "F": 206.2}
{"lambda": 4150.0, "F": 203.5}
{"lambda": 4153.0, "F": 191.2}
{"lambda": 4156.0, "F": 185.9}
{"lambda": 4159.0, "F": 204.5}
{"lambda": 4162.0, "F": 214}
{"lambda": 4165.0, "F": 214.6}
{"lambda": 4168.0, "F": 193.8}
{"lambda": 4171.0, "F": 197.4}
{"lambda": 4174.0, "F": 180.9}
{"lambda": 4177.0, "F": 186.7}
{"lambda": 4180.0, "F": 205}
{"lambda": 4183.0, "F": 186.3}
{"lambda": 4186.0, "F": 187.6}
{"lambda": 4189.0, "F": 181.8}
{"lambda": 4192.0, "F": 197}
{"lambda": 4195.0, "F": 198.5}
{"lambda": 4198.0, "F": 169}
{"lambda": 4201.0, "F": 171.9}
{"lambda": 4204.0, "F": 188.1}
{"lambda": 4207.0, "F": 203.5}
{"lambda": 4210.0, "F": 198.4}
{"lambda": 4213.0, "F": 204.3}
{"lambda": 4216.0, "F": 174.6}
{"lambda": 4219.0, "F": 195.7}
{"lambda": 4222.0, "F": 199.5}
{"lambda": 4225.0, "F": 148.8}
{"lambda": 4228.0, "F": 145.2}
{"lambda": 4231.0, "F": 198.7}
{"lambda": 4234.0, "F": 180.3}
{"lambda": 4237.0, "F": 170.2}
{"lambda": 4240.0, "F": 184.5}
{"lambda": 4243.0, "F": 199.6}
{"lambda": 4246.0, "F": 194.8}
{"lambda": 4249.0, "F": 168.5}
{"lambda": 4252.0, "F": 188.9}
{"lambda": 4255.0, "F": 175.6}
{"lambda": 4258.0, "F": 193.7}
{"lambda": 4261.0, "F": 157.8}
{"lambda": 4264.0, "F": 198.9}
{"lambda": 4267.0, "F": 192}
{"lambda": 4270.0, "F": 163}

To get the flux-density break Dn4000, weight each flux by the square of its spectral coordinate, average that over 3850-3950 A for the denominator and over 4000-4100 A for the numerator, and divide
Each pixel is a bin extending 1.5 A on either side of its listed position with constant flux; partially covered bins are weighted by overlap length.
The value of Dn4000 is 1.58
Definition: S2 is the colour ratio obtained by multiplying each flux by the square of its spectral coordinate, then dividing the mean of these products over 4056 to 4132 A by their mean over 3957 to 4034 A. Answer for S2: 1.18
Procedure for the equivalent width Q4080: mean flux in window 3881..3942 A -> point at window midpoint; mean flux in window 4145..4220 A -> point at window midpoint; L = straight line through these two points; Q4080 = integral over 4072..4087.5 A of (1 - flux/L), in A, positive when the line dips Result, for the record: -1.9 A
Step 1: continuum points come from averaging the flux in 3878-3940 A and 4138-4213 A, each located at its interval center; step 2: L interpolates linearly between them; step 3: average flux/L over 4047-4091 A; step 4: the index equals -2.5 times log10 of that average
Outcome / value -0.14 mag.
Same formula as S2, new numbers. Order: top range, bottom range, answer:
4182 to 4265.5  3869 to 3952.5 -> 1.62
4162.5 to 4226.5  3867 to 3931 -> 1.56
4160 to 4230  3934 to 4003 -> 1.45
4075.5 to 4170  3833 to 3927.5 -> 1.60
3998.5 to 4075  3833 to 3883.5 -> 1.61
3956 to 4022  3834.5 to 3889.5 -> 1.36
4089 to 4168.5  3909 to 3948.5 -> 1.79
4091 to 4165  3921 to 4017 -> 1.46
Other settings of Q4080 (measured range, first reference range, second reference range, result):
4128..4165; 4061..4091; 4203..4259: -2.4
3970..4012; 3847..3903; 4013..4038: 1.7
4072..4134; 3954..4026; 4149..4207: -3.8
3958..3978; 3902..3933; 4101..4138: 6.3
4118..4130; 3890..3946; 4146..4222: -1.4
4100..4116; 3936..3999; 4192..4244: -1.8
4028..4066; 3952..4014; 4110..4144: -2.3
